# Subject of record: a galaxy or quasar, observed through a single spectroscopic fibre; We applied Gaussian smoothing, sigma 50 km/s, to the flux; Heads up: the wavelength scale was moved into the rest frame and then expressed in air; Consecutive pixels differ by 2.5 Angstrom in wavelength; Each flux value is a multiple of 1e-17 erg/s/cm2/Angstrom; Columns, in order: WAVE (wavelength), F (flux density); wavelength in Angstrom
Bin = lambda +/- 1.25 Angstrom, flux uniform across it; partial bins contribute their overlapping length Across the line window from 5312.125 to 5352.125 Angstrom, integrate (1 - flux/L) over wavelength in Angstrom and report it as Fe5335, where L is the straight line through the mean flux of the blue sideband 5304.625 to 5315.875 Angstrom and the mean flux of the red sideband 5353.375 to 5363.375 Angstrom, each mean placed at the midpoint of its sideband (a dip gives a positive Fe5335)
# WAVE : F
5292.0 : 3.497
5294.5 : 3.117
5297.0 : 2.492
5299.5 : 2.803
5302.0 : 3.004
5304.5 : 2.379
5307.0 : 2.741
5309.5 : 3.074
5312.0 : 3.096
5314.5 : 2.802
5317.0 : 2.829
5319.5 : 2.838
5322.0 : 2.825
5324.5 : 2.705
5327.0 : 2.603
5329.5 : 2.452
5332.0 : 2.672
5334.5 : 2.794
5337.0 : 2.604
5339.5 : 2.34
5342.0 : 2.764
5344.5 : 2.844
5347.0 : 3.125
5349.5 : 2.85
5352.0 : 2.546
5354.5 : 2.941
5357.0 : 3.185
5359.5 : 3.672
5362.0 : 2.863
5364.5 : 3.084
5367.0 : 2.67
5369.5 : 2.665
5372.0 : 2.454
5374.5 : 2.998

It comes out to 3.52 Angstrom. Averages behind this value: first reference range 2.87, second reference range 3.17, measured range 2.74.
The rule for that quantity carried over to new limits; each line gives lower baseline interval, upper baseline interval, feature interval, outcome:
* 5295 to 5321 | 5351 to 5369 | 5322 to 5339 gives 1.5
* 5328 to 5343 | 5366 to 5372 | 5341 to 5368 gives -3.6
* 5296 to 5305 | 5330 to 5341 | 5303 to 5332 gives -1.2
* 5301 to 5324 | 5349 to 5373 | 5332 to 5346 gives 0.9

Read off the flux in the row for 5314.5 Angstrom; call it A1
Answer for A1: 2.802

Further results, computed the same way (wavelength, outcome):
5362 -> 2.863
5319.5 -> 2.838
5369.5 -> 2.665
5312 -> 3.096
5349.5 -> 2.85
